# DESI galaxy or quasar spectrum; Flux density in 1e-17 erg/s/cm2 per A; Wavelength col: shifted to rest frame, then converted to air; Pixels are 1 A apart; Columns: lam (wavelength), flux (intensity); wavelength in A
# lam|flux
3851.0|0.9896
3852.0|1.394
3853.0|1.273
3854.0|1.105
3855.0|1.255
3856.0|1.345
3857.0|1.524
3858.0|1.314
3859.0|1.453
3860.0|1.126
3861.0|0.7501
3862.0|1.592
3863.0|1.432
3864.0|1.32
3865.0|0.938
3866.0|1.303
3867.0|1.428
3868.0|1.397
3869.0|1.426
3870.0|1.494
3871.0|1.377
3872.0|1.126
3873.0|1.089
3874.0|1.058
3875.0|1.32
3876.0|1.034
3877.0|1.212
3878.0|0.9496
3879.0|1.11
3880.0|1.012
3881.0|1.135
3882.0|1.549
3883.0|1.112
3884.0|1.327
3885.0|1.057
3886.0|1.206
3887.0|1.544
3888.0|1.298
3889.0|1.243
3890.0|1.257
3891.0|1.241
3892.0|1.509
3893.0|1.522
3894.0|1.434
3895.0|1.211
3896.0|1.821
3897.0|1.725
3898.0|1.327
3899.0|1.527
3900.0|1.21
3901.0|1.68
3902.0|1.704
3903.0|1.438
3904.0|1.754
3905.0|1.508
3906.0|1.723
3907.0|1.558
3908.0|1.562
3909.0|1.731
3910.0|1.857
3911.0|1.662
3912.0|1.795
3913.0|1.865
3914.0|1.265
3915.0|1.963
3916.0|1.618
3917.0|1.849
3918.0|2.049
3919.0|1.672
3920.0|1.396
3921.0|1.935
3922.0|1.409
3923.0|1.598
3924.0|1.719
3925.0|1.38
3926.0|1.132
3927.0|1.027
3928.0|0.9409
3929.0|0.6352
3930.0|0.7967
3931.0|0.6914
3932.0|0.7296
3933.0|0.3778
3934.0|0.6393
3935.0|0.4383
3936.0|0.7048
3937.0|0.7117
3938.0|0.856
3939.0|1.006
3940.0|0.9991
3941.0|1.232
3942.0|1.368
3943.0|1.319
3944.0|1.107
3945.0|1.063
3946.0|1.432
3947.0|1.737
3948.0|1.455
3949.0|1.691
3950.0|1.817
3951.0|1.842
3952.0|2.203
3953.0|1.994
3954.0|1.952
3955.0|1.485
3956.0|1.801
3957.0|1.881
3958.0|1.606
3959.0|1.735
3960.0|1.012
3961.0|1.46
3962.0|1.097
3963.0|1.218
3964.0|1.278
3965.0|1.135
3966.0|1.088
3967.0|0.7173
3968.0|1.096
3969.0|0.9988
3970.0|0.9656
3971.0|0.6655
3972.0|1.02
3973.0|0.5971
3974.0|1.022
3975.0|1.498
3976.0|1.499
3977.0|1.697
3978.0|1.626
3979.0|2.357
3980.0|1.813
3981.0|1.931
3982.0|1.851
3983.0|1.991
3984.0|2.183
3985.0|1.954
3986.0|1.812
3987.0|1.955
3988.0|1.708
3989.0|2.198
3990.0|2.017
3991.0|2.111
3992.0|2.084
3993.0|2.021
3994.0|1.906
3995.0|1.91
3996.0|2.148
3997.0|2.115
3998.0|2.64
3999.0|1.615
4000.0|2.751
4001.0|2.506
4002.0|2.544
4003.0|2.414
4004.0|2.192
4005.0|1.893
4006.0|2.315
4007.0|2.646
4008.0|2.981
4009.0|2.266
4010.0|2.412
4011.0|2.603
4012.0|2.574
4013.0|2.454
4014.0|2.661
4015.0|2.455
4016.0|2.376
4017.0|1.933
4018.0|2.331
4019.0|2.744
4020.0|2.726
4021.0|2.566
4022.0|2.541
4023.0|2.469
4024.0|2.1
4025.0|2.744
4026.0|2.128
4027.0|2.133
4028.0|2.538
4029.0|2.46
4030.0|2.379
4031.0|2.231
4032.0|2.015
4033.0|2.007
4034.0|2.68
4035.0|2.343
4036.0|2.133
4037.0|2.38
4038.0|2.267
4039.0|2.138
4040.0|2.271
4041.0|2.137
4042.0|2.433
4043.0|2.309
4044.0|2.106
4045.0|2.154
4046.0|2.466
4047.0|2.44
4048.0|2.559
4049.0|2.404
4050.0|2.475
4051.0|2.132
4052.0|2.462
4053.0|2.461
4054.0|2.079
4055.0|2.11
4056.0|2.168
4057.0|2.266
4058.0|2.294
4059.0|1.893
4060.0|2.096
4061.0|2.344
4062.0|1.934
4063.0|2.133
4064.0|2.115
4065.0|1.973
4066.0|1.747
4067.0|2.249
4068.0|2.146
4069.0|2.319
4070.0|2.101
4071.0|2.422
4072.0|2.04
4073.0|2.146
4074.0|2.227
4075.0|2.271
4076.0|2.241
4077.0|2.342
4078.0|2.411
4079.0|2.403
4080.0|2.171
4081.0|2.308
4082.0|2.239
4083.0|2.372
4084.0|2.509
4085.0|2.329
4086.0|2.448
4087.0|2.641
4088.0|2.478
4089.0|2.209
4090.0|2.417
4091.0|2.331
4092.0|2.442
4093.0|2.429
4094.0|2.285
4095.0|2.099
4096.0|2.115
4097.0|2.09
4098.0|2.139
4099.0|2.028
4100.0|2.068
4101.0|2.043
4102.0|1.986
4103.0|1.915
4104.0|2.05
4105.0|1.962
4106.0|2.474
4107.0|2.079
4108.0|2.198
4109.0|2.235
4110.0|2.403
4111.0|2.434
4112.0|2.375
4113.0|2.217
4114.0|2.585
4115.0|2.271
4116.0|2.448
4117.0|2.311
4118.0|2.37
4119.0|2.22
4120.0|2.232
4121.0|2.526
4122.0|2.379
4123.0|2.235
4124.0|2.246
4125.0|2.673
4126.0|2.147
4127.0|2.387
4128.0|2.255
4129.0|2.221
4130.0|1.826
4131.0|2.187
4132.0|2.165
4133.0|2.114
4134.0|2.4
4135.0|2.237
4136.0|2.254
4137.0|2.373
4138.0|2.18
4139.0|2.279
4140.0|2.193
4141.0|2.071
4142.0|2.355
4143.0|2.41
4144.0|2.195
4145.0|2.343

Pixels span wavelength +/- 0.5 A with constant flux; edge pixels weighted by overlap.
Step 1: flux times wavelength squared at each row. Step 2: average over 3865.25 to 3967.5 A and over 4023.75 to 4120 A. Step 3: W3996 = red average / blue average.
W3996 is 1.80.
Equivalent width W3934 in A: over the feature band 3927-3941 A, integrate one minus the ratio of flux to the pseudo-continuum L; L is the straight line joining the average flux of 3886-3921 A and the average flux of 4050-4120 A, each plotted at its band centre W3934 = 7.68 A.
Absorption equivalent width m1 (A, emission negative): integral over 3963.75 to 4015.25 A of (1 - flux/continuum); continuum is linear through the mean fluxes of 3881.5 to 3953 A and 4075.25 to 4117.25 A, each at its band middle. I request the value -4.2 A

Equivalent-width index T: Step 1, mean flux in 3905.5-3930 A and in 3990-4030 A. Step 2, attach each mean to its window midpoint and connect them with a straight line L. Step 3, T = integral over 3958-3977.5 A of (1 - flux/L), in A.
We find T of 8.1 A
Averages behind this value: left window 1.54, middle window 1.16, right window 2.36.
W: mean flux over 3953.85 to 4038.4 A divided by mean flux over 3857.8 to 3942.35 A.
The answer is 1.5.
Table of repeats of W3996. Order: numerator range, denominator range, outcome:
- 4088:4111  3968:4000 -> 1.33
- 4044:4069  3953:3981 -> 1.69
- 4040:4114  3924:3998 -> 1.66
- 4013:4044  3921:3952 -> 2.12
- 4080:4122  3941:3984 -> 1.67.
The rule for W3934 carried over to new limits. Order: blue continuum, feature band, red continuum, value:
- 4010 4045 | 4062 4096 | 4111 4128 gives 1.3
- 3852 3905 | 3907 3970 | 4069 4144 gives 8.5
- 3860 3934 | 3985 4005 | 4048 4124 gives -3.4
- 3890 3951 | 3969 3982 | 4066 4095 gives 2.3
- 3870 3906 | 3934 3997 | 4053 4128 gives 7.3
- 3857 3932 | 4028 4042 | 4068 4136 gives -2.1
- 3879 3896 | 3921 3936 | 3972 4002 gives 5.4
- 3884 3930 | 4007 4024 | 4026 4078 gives -3.7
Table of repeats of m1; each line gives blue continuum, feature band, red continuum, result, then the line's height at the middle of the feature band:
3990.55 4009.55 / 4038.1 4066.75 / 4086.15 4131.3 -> 0.57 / 2.26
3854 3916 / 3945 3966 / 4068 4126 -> 1.42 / 1.68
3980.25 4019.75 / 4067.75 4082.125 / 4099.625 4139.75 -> -0.07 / 2.24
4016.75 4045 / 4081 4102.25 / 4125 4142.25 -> -0.06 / 2.27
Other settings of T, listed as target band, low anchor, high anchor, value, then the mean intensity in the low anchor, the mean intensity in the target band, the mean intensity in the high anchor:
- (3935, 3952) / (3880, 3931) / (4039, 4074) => 3.9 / 1.46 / 1.27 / 2.22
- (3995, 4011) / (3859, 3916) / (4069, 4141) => -4.3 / 1.39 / 2.36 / 2.26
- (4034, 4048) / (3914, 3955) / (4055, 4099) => -2.1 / 1.31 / 2.3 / 2.24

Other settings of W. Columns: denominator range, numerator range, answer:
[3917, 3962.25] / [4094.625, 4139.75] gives 1.69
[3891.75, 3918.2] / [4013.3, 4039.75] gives 1.46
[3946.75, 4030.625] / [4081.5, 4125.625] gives 1.18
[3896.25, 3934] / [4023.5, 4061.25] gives 1.58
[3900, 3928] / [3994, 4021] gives 1.49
